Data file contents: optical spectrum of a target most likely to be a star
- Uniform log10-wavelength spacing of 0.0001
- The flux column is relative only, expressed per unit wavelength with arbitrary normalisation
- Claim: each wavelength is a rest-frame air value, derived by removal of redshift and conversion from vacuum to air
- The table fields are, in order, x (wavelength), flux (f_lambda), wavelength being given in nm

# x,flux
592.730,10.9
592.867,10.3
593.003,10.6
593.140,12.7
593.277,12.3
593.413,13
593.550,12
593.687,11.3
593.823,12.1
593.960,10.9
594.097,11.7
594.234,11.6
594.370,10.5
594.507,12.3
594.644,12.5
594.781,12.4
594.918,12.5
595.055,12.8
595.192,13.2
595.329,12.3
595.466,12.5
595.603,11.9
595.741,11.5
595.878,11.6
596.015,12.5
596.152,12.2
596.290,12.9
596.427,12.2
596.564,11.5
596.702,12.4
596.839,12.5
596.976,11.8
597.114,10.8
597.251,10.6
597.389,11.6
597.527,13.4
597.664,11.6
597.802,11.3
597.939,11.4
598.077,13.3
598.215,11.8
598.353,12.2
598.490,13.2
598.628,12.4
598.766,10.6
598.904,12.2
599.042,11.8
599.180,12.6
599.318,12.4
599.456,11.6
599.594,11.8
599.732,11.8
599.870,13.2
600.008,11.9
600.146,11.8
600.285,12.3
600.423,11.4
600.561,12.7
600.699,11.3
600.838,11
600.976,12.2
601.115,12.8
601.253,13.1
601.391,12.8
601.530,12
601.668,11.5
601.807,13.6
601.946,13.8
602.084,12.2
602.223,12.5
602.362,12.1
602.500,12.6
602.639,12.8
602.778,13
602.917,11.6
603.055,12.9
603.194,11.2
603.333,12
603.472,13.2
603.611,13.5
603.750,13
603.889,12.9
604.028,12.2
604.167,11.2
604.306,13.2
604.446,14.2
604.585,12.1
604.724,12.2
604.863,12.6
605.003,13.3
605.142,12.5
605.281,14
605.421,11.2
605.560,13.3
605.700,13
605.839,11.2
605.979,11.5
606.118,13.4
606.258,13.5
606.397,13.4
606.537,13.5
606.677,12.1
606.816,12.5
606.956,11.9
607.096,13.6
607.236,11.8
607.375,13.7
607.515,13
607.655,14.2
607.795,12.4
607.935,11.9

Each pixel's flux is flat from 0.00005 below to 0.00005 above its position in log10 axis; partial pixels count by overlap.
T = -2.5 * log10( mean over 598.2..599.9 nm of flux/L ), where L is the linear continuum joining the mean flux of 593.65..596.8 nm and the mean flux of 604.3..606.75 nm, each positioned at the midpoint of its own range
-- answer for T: 0.020 mag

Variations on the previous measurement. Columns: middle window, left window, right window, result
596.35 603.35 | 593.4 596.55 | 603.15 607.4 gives 0.02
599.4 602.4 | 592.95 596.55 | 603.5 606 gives 0.02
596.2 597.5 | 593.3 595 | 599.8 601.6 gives 0.02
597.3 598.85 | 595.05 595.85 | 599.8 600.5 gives 0.01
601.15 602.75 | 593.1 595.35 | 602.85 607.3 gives -0.02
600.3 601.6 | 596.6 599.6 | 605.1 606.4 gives 0.01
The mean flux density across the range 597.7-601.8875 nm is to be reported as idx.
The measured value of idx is 12.1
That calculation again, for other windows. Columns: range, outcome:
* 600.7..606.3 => 12.6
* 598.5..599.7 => 12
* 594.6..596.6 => 12.3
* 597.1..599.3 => 12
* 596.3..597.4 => 11.7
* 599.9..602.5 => 12.3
